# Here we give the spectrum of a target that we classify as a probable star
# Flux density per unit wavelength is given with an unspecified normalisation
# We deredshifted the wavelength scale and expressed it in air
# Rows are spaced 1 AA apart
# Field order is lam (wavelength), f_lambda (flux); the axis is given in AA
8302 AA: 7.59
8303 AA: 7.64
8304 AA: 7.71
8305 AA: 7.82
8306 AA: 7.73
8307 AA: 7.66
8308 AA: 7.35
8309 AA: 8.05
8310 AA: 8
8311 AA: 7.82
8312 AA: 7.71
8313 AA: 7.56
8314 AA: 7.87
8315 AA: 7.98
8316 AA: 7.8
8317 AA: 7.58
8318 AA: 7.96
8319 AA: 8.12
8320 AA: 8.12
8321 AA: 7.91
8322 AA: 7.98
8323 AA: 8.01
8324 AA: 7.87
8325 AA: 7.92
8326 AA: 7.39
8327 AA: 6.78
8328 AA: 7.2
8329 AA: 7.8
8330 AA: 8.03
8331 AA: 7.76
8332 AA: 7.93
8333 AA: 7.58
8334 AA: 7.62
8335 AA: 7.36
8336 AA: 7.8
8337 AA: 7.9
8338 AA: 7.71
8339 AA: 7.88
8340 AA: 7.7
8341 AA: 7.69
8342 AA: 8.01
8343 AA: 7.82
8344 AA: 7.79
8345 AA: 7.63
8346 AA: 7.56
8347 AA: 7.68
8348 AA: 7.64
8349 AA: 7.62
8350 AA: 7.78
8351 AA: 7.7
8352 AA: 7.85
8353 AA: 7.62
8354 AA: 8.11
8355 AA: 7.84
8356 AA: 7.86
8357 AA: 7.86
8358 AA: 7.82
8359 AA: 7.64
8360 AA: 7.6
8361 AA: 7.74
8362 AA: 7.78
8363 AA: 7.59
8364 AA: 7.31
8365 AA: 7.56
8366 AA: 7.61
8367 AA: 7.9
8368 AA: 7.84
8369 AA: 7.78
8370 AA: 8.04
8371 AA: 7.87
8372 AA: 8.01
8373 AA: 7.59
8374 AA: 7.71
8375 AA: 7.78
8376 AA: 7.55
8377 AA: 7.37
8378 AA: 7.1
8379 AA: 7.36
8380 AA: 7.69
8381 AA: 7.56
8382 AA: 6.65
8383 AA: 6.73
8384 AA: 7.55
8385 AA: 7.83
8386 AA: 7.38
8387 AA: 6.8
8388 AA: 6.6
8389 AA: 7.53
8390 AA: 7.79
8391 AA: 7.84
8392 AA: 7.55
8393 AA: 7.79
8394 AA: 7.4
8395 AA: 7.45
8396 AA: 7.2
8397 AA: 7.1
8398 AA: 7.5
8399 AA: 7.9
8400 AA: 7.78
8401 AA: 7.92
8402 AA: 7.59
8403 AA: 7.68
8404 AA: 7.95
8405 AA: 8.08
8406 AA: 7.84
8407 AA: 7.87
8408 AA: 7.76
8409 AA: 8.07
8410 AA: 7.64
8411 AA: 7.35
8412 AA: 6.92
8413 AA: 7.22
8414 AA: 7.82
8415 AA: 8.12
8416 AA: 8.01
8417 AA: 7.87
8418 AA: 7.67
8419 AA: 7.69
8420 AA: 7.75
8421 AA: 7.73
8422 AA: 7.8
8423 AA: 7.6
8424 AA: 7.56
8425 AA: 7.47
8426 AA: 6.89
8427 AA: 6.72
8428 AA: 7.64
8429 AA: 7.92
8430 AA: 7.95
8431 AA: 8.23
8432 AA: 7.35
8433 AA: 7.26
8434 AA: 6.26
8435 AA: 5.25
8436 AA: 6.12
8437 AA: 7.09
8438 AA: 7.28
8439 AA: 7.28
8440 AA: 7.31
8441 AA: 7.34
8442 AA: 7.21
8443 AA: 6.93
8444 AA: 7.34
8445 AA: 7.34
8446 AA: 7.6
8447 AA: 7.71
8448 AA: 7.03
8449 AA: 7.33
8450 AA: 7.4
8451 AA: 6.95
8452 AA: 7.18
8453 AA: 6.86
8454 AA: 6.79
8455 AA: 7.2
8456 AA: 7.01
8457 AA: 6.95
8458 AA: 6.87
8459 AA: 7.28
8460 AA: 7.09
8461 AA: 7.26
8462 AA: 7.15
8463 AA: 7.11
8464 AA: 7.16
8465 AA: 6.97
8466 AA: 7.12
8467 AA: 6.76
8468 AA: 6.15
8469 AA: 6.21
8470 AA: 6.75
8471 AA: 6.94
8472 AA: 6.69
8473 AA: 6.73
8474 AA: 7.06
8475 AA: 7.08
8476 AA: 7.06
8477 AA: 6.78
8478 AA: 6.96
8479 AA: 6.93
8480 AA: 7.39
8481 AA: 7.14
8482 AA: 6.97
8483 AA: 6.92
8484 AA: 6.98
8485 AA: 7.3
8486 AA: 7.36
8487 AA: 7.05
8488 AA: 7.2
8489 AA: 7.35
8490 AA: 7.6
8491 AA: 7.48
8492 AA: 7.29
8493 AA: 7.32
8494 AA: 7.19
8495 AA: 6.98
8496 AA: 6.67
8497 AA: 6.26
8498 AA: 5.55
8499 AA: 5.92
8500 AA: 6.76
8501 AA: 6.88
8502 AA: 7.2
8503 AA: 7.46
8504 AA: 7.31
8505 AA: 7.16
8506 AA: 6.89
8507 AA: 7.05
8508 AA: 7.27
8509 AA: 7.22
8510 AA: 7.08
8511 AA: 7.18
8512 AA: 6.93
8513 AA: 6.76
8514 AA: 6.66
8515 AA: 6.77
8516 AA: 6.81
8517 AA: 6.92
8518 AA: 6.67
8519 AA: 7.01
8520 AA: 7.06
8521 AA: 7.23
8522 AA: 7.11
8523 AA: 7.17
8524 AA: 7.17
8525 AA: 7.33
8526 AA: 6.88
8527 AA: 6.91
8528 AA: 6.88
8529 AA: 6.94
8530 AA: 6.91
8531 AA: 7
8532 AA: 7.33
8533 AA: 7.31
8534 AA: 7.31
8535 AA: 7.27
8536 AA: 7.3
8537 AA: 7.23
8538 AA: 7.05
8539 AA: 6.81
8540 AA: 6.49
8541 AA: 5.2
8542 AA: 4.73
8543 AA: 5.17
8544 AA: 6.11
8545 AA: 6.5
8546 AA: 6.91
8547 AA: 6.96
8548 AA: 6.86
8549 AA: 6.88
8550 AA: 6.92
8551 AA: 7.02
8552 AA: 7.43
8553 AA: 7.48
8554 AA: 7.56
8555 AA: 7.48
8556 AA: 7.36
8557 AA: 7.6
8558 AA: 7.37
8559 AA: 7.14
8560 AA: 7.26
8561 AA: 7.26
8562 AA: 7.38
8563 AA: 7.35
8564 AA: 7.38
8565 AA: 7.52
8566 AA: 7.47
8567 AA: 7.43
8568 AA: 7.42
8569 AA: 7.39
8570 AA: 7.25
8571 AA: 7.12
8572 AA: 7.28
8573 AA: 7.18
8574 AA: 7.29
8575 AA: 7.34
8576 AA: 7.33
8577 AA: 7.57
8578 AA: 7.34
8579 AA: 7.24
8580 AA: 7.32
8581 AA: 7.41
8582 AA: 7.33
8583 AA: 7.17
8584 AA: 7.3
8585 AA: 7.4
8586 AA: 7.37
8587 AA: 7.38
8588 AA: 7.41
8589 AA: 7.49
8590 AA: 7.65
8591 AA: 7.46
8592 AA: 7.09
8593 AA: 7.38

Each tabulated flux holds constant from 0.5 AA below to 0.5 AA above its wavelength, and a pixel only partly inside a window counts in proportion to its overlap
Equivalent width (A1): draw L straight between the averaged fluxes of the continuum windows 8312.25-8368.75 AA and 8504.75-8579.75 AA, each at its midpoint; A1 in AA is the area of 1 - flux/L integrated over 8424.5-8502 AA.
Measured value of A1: 3.0 AA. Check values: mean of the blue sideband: 7.74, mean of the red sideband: 7.05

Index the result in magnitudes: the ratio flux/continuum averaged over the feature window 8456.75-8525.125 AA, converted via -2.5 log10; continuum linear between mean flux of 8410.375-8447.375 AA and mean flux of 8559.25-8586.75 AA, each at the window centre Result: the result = 0.06 mag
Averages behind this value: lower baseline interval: 7.37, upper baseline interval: 7.34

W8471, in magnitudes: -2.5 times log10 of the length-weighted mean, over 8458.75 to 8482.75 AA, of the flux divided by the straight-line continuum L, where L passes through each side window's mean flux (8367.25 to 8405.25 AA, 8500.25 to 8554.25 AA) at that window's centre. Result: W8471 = 0.03 mag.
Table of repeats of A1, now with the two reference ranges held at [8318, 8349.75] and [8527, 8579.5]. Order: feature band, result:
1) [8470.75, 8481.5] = 0.5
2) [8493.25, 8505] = 0.7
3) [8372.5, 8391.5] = 0.5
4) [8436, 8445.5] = 0.3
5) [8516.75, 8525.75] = 0.1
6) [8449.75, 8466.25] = 0.6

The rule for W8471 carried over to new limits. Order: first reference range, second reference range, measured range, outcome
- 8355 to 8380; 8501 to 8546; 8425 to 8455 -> 0.022 mag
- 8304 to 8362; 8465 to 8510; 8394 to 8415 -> -0.036 mag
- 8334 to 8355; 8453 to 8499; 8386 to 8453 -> -0.020 mag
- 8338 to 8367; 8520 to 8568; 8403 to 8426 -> -0.029 mag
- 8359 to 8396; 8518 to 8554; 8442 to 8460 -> 0.009 mag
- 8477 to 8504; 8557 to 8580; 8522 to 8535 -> 0.010 mag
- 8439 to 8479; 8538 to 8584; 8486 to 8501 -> 0.021 mag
